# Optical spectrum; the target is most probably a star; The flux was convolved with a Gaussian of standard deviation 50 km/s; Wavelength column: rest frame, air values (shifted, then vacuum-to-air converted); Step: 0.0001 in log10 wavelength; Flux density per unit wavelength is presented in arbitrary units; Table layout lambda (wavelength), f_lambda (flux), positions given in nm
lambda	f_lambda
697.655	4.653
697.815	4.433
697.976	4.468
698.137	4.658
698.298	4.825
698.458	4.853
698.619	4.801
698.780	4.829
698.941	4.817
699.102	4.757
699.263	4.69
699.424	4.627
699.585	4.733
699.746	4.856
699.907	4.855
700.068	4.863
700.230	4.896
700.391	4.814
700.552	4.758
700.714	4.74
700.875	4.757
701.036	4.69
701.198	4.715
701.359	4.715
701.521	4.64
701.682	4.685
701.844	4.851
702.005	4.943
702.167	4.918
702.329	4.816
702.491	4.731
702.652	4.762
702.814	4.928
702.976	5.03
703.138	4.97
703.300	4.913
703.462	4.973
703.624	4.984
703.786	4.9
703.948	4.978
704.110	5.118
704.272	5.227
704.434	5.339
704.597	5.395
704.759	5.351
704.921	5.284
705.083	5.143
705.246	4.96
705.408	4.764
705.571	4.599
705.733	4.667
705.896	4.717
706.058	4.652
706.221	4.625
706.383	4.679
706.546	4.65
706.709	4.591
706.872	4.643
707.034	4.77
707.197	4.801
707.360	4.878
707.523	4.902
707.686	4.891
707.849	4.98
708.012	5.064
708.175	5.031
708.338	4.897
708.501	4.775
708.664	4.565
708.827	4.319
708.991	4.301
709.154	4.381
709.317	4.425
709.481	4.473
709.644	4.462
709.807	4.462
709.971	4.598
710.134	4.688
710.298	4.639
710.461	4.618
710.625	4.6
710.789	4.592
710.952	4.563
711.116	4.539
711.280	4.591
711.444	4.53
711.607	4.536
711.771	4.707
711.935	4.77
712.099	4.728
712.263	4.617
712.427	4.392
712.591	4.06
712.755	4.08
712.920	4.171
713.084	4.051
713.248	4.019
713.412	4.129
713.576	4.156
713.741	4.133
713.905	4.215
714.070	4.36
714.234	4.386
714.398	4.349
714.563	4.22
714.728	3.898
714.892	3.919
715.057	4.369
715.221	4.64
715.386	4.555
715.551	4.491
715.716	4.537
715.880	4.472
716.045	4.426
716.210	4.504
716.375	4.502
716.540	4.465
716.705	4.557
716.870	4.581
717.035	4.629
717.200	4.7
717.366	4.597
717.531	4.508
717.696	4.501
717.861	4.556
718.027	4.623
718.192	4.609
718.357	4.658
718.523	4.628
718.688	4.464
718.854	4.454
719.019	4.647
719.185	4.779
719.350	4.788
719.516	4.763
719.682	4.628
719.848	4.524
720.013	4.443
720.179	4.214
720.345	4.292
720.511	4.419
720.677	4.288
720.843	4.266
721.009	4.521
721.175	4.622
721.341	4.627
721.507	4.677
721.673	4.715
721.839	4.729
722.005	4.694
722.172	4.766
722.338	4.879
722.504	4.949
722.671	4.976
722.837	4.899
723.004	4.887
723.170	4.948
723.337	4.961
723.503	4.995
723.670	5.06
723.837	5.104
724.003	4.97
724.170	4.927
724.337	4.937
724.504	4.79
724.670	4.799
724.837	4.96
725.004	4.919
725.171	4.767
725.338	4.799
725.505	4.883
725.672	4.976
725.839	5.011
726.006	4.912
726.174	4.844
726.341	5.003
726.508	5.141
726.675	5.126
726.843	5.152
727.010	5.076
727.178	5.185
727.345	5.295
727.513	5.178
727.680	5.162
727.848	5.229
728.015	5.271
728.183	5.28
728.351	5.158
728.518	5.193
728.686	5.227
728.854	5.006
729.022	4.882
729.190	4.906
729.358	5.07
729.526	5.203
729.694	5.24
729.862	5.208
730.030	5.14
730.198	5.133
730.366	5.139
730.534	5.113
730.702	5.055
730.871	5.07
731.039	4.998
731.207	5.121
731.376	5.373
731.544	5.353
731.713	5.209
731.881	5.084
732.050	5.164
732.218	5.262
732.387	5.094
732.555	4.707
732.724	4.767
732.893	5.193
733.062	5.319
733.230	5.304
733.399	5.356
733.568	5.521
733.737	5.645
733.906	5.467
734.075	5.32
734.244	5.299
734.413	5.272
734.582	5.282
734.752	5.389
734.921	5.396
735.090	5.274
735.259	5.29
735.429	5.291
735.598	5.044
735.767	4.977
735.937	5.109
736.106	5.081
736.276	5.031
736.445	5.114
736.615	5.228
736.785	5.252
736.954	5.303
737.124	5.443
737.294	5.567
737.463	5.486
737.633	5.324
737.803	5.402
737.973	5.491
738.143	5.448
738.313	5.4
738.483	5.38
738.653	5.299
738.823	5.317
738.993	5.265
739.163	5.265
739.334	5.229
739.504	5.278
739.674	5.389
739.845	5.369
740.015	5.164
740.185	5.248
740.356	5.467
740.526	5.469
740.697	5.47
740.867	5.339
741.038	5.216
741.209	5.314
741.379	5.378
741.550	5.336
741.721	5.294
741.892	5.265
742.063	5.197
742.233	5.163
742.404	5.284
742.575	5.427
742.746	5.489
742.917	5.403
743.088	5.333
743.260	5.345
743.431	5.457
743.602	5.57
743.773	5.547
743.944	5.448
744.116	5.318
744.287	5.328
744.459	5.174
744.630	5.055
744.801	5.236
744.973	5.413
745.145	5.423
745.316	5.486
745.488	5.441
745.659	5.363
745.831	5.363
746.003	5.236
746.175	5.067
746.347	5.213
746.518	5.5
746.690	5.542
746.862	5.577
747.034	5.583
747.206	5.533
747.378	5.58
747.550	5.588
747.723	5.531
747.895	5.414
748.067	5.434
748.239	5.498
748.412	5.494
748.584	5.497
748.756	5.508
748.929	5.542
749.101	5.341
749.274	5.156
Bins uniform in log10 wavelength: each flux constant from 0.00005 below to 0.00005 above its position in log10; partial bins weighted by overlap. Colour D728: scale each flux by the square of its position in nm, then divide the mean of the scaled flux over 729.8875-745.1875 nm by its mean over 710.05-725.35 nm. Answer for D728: 1.2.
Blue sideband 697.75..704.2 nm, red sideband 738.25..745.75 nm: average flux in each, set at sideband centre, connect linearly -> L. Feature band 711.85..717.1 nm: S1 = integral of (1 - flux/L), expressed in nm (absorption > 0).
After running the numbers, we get 0.66 nm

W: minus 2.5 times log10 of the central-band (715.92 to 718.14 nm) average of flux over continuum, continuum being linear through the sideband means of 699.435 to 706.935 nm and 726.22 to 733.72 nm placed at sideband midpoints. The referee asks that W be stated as 0.11 mag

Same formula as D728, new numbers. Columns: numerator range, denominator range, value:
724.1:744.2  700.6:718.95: 1.20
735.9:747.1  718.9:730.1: 1.14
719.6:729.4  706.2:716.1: 1.13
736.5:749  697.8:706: 1.24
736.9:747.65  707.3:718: 1.30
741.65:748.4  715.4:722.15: 1.27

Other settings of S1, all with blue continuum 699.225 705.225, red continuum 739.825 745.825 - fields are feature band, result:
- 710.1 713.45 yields 0.37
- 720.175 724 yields 0.29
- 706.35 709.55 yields 0.17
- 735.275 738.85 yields 0.00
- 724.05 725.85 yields 0.09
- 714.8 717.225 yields 0.28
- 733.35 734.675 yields -0.04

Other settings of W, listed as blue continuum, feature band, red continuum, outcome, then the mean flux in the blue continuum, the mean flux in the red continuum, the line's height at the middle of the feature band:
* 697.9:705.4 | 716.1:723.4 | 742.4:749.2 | 0.11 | 4.88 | 5.42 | 5.1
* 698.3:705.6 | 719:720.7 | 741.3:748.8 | 0.13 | 4.89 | 5.39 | 5.1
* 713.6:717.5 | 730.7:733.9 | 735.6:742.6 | -0.03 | 4.41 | 5.3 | 5.04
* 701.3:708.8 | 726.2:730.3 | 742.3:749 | 0.01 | 4.88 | 5.42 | 5.19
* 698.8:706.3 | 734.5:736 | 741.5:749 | 0.01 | 4.87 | 5.4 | 5.27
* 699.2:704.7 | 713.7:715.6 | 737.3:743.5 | 0.17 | 4.88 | 5.35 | 5.03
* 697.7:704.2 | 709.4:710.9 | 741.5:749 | 0.08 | 4.81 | 5.4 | 4.93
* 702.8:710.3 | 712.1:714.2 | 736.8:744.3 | 0.17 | 4.82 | 5.36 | 4.92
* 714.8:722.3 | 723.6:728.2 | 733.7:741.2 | -0.04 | 4.54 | 5.31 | 4.84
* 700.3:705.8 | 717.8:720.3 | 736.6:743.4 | 0.12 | 4.91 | 5.35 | 5.1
